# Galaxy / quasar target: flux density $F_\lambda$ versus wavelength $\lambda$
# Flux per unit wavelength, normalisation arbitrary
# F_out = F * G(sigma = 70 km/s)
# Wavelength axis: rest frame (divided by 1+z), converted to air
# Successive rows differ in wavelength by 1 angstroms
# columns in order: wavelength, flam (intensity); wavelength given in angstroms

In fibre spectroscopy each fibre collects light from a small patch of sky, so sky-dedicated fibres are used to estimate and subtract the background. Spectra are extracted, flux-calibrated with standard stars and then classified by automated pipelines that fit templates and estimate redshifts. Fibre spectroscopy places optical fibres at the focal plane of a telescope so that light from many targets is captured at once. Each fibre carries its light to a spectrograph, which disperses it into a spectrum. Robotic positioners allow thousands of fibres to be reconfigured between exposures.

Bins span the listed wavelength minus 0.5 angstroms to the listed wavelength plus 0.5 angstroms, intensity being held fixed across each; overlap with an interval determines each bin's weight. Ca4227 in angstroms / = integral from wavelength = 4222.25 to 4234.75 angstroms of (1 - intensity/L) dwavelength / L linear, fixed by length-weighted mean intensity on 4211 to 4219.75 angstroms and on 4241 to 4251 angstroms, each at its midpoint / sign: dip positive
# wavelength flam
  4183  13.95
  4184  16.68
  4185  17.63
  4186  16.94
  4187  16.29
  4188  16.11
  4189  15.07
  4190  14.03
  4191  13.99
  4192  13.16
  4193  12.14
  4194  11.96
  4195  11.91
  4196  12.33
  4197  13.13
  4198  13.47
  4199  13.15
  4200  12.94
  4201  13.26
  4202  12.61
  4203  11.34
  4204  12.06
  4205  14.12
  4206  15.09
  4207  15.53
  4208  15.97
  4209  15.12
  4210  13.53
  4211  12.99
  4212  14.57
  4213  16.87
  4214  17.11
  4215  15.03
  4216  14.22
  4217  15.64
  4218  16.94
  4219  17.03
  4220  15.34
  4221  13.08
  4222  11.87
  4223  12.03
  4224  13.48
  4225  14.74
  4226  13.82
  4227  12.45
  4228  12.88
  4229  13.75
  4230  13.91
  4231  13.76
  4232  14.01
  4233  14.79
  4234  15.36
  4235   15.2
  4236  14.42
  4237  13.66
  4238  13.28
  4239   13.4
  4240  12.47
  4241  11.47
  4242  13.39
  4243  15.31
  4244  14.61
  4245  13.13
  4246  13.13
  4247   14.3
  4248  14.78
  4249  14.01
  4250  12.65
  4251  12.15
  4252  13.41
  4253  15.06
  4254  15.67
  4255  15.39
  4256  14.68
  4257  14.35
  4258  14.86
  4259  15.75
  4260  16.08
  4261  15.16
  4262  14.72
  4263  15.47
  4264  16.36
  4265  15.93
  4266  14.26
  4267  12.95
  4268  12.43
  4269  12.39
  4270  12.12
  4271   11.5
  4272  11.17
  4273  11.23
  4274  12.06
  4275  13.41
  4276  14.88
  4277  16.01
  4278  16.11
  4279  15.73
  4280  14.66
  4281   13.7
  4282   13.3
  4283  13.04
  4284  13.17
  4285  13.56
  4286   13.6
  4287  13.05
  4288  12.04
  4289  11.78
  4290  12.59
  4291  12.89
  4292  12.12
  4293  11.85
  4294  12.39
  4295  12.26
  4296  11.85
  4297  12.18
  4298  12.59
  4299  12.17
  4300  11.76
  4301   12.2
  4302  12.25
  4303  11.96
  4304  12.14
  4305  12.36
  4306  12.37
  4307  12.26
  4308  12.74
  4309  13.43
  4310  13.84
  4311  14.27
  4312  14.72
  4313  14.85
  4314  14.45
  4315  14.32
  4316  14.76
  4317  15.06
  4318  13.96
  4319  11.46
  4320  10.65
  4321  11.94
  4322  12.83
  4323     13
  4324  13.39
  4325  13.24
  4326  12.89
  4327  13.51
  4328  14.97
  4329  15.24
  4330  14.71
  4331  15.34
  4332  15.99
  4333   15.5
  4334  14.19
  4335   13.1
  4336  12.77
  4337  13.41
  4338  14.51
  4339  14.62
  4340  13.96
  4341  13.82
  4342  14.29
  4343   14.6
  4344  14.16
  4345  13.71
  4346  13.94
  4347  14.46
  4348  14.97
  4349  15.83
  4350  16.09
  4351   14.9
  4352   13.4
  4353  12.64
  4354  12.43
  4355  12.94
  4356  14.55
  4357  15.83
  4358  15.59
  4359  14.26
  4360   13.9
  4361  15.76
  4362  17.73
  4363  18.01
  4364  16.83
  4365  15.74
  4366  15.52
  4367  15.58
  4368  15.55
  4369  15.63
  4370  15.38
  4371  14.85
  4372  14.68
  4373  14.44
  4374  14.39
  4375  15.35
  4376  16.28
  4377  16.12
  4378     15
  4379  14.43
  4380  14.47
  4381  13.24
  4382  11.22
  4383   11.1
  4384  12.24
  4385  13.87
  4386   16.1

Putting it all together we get 0.9 angstroms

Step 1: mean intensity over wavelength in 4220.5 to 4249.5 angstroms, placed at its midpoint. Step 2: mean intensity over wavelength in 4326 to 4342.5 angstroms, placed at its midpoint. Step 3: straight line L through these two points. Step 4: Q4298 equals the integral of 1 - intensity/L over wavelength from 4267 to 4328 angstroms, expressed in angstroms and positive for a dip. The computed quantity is 4.6 angstroms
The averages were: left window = 13.7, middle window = 13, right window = 14.3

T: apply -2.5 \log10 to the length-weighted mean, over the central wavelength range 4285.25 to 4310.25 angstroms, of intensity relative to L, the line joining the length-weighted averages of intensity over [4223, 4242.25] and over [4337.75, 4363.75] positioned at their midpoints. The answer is 0.15 mag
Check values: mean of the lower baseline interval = 13.7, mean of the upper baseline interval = 14.7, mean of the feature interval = 12.4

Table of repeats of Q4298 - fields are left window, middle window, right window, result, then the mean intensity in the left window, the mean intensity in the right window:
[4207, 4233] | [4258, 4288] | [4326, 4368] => 1.3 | 14.4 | 14.7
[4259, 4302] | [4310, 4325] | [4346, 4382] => 0.5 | 13.3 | 15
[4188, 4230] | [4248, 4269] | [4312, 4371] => -0.6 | 13.9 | 14.4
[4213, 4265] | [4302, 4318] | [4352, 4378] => 1.4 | 14.3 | 15.2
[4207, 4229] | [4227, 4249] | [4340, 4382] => 1.1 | 14.5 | 14.9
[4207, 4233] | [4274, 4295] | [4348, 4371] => 1.9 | 14.4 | 15.2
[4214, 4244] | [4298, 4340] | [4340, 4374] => 3.3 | 14.1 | 14.9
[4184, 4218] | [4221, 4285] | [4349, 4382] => 2.8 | 14.3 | 15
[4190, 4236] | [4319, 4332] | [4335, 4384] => 0.9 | 14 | 14.6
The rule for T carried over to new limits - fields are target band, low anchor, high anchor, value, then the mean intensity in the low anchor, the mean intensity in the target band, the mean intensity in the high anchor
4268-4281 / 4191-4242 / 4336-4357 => 0.05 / 13.8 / 13.4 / 14.2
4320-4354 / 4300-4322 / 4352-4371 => 0.01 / 13.1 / 14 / 15.2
